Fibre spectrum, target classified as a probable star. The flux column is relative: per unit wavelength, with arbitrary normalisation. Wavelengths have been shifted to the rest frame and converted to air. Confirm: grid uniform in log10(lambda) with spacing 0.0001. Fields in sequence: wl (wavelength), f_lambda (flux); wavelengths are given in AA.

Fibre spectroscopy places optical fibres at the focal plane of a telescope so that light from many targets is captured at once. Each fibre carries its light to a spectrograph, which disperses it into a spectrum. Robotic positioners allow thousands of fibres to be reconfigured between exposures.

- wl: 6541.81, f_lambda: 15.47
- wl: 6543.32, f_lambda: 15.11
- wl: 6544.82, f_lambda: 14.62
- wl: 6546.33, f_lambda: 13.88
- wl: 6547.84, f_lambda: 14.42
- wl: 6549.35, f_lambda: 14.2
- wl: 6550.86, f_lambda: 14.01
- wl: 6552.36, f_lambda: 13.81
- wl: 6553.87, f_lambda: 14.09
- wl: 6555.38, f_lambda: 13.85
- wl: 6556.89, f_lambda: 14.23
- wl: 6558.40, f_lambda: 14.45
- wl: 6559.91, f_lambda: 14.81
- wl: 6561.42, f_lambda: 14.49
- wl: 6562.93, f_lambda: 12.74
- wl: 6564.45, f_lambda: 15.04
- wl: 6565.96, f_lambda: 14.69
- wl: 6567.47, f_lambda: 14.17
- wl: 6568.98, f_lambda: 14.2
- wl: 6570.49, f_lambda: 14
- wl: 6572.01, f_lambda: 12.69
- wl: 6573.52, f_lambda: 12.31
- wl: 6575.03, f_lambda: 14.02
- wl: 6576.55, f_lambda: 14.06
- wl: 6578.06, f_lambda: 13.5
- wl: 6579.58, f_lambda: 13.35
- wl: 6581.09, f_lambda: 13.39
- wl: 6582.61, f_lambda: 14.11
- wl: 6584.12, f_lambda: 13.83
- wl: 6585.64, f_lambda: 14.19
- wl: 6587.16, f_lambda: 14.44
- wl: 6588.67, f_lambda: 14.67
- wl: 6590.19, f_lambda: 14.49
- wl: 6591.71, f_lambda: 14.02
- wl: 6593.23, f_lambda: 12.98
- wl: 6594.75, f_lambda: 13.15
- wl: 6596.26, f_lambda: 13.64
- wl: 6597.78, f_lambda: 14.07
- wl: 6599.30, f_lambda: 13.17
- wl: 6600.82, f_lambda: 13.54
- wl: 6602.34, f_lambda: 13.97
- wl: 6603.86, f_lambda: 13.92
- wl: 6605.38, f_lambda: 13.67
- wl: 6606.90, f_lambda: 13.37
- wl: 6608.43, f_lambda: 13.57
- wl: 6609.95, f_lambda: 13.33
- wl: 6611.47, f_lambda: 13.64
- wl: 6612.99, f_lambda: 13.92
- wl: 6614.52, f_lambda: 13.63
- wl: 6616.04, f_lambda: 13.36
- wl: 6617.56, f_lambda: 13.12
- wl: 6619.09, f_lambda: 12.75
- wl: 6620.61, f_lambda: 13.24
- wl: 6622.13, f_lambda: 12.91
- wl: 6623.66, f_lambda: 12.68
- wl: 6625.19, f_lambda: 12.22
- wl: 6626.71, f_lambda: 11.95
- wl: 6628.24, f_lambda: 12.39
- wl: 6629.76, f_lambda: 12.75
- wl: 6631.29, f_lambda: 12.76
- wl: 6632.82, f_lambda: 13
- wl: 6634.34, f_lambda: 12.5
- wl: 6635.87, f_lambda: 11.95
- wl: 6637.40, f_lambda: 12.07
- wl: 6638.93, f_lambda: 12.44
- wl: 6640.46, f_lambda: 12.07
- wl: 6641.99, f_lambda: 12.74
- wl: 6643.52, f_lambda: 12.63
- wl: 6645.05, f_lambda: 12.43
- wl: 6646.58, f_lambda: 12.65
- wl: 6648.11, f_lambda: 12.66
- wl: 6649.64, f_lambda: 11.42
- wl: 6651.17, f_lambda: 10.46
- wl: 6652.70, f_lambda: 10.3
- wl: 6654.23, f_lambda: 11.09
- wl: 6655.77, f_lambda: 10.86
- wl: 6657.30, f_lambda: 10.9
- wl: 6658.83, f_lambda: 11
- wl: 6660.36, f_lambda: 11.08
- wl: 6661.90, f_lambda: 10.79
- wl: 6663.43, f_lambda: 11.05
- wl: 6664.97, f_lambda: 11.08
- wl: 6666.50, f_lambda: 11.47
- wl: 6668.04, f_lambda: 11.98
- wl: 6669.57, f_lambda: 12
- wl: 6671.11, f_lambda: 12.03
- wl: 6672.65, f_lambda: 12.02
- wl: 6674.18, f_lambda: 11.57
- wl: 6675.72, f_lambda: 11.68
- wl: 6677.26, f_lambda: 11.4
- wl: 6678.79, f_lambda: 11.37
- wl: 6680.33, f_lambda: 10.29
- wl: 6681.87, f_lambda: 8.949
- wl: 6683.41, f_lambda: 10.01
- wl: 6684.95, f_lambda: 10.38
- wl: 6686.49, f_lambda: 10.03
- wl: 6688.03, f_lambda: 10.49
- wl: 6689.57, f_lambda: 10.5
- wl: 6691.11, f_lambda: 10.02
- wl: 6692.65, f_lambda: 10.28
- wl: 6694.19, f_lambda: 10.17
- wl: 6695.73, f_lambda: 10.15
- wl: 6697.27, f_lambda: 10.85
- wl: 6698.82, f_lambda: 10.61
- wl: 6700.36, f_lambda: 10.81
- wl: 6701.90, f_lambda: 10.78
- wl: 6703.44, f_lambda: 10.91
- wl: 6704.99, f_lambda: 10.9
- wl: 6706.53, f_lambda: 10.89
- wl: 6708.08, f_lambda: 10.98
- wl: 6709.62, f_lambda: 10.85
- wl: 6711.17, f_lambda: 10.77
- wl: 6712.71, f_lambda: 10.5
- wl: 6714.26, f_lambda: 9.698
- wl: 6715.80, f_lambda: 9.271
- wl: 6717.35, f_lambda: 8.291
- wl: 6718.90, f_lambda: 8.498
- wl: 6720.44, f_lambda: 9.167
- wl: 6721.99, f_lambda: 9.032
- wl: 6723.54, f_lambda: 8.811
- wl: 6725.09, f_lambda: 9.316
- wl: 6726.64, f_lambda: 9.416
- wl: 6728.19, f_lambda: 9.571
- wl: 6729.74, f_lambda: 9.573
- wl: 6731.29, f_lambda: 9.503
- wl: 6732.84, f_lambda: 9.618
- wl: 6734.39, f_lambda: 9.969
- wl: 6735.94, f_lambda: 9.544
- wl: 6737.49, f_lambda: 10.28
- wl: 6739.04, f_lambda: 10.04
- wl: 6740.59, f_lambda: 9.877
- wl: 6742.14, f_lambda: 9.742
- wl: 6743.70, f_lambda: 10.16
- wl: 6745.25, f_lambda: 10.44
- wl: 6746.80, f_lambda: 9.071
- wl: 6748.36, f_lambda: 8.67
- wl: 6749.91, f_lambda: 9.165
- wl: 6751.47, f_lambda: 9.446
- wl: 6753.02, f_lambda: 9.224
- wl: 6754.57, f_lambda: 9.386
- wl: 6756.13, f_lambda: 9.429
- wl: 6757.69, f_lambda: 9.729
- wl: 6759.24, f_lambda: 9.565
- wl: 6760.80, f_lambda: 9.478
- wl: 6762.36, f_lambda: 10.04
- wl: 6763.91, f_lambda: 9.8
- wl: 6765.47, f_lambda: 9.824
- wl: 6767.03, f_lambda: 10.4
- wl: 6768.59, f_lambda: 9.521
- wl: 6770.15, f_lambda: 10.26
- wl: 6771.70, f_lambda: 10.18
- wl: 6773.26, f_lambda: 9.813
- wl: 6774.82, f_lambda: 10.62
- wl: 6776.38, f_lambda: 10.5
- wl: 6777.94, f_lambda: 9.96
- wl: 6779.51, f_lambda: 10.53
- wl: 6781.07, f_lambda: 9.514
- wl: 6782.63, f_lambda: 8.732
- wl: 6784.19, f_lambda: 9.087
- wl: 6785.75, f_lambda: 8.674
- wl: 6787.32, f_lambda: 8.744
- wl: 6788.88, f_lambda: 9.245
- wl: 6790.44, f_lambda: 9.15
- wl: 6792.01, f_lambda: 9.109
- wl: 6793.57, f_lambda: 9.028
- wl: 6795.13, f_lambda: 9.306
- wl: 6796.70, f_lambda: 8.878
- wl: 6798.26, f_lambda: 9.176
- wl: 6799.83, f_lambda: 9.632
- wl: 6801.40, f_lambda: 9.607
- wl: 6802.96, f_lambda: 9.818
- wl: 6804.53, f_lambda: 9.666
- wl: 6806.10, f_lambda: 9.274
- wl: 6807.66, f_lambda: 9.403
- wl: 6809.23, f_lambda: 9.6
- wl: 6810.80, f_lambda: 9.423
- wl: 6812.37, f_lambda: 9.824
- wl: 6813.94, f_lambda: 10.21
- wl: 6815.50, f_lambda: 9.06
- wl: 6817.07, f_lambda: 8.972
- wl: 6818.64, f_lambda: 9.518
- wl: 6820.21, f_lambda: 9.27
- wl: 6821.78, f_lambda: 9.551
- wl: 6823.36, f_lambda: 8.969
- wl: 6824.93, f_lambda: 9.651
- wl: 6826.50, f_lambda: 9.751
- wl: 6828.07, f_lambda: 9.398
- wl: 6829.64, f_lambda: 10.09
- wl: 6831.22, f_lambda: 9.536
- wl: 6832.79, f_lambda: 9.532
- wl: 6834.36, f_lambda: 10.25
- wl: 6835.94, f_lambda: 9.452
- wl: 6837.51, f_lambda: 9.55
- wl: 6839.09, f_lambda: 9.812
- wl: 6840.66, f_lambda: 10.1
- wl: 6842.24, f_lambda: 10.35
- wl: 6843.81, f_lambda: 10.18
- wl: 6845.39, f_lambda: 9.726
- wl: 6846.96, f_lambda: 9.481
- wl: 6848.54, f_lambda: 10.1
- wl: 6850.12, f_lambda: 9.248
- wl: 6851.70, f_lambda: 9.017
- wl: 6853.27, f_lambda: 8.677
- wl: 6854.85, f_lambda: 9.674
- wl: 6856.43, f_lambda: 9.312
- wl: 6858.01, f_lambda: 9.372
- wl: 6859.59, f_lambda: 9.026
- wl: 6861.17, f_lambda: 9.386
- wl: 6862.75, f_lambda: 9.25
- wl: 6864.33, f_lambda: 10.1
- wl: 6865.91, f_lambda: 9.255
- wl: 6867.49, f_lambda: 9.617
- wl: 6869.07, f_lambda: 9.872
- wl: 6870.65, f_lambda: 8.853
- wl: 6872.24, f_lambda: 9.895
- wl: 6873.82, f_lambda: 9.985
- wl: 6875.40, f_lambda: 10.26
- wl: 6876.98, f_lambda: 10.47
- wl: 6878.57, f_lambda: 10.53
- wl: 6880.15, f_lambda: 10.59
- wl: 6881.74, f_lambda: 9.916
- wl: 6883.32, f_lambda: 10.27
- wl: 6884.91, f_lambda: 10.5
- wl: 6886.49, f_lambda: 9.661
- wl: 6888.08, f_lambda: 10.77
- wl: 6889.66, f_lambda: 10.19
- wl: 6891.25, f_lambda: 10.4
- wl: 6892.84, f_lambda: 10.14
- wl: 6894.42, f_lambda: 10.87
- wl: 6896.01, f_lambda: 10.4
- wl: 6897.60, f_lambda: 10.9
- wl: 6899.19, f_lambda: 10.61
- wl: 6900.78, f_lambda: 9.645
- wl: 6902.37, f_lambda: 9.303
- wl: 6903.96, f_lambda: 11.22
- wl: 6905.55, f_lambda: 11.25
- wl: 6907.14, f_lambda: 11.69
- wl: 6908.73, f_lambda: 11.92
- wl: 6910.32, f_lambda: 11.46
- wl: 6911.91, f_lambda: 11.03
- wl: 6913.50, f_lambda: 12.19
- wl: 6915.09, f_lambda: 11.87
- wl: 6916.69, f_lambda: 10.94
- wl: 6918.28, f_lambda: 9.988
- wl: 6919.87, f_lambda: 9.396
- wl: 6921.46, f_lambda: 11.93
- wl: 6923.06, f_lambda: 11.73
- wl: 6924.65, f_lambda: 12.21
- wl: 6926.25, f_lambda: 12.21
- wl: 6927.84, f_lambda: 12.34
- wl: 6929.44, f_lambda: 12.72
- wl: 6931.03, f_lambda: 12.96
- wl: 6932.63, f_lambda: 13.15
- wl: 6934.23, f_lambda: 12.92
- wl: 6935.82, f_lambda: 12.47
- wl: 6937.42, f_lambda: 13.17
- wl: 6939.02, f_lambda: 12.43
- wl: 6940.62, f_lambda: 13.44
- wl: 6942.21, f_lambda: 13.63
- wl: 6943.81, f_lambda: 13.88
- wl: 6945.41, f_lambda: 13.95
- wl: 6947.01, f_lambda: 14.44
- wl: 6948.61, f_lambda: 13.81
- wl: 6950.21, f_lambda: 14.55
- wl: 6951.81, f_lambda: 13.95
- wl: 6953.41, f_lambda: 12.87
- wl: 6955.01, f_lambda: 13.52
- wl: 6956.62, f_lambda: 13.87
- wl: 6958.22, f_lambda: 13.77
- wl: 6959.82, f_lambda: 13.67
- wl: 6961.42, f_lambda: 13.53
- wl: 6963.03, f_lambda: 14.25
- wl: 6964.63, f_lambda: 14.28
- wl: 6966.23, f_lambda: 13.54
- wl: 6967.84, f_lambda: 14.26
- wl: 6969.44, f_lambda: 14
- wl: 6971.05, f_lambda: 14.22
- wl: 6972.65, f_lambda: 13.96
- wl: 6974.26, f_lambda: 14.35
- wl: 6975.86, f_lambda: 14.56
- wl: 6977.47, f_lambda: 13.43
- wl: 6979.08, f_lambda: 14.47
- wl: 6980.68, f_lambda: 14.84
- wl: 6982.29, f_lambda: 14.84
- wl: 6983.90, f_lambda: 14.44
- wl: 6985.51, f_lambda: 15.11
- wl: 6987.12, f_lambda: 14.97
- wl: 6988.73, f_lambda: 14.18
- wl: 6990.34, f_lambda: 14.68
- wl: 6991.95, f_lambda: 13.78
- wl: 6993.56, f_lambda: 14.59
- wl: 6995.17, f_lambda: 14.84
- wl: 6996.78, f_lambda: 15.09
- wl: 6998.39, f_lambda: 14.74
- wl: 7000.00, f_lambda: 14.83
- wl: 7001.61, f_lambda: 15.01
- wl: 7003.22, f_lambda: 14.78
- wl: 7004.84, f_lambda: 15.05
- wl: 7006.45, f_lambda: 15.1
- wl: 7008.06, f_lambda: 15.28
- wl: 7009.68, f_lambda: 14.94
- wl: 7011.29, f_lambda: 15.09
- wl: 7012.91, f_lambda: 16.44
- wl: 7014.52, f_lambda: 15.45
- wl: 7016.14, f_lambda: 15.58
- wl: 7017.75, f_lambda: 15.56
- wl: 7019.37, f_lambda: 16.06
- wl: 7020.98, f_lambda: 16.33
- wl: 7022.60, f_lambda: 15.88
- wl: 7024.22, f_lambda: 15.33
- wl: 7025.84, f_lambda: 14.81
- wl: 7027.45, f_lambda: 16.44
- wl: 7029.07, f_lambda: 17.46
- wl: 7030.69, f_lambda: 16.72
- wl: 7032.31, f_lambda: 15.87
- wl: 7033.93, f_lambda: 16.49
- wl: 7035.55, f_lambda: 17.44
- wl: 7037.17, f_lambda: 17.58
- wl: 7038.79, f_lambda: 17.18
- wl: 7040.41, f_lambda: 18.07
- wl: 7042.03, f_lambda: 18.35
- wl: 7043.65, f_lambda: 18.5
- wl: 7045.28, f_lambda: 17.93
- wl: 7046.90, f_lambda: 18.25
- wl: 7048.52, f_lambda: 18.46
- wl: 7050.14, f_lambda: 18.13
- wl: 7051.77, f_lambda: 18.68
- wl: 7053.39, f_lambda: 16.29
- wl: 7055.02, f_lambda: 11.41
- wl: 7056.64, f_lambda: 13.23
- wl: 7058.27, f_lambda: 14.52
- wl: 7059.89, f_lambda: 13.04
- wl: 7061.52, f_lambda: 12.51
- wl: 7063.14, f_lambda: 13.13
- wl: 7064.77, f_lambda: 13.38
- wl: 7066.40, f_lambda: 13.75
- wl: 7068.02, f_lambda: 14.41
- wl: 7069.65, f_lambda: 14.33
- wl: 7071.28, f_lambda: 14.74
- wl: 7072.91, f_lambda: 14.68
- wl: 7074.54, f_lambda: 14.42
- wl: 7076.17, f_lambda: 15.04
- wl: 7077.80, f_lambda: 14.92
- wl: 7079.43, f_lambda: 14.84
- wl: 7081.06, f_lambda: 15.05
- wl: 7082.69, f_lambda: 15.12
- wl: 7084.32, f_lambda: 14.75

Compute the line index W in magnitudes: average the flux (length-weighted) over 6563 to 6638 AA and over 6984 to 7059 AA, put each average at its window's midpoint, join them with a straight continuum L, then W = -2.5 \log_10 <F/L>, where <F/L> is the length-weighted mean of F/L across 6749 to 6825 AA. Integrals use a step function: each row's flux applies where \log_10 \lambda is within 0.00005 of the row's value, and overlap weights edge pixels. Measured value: 0.457 mag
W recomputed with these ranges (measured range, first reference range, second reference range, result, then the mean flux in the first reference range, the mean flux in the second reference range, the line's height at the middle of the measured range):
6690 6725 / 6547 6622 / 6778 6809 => 0.110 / 13.8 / 9.31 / 11.2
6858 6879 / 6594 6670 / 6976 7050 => 0.439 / 12.5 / 15.8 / 14.5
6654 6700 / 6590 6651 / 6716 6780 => 0.062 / 13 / 9.64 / 11.5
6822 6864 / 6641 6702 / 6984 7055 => 0.373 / 11.1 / 16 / 13.5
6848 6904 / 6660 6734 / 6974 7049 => 0.331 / 10.4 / 15.7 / 13.4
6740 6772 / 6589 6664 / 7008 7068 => 0.375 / 12.6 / 15.9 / 13.7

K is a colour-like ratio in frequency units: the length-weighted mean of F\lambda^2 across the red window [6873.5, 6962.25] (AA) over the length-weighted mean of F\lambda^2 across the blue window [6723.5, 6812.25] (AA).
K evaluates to 1.3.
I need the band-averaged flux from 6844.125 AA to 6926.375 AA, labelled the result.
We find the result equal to 10.3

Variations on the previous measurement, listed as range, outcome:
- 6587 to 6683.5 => 12.4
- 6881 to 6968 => 12.1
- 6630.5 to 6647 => 12.5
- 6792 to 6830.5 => 9.45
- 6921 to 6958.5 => 13.2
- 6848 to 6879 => 9.58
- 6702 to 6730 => 9.83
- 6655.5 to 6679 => 11.4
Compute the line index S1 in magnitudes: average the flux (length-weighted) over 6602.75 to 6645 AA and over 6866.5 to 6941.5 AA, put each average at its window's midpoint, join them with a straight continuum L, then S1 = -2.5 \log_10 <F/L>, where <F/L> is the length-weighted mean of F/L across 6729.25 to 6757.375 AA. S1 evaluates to 0.251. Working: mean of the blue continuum 12.9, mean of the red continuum 11.1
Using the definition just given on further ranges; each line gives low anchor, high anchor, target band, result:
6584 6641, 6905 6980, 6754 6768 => 0.32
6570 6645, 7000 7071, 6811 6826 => 0.46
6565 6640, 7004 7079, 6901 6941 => 0.27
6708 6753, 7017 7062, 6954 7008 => 0.05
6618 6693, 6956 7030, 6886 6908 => 0.30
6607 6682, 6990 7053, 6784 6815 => 0.42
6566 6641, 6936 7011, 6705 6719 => 0.32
